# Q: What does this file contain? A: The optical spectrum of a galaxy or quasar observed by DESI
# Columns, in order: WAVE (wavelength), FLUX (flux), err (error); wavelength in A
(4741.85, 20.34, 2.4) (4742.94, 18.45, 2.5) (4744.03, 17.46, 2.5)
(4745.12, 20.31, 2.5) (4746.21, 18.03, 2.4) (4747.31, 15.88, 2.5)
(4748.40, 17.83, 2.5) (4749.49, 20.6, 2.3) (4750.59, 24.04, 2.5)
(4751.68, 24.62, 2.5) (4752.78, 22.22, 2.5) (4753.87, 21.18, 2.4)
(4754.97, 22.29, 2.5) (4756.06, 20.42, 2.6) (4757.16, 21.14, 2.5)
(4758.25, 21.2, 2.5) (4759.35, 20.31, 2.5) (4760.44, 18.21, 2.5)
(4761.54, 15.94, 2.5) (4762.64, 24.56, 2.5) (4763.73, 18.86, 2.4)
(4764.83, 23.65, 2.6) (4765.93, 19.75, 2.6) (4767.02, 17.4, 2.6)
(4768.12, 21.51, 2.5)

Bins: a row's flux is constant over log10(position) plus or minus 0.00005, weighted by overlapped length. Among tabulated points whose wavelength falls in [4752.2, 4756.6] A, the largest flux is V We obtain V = 22.29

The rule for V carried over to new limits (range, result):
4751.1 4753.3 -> 24.62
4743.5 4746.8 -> 20.31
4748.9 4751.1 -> 24.04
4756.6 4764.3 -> 24.56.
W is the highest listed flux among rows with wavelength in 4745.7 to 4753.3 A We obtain 24.62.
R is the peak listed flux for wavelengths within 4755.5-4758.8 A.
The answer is 21.2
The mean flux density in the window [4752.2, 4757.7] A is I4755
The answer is 21.4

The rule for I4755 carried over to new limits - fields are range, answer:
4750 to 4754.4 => 23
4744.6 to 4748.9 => 18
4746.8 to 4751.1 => 19.6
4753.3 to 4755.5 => 21.7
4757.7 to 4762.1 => 18.9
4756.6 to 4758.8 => 21.2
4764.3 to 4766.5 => 21.7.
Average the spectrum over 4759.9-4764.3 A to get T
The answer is 19.4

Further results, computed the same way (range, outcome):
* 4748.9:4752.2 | 23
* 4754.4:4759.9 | 21.1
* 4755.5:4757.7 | 20.8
